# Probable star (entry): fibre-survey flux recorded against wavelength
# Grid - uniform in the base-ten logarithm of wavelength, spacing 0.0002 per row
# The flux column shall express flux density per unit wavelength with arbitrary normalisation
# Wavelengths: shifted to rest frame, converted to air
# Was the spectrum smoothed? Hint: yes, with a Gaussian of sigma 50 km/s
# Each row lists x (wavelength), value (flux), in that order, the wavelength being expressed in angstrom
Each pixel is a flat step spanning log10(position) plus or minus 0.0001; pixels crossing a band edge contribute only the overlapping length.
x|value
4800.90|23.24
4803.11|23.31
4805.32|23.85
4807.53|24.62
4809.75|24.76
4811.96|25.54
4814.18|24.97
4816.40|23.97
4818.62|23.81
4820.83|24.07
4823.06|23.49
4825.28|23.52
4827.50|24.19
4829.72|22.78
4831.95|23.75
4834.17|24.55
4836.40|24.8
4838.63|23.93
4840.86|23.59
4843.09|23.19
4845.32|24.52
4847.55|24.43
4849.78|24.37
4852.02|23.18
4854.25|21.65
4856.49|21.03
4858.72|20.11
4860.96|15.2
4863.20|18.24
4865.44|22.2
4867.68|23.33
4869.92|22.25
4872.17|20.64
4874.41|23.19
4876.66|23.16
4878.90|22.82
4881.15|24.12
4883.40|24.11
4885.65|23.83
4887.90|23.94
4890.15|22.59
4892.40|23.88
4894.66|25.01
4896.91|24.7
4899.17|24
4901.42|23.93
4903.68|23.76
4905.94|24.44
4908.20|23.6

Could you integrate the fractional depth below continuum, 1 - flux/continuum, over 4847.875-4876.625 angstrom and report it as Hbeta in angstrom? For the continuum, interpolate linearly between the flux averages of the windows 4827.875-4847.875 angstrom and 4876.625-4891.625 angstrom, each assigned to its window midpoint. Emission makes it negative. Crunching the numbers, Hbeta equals 2.8 angstrom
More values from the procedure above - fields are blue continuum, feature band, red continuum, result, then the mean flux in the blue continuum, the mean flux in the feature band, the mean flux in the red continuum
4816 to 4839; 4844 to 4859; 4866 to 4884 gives 0.3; 23.9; 22.9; 22.9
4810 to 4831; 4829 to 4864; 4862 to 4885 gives 1.2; 24.1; 22.5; 22.4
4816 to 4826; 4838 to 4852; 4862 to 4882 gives -0.6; 23.8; 23.9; 22.2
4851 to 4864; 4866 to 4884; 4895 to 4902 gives -0.9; 19.9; 22.9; 24.3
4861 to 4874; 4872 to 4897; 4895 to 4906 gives -1.0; 20.9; 23.6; 24.2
